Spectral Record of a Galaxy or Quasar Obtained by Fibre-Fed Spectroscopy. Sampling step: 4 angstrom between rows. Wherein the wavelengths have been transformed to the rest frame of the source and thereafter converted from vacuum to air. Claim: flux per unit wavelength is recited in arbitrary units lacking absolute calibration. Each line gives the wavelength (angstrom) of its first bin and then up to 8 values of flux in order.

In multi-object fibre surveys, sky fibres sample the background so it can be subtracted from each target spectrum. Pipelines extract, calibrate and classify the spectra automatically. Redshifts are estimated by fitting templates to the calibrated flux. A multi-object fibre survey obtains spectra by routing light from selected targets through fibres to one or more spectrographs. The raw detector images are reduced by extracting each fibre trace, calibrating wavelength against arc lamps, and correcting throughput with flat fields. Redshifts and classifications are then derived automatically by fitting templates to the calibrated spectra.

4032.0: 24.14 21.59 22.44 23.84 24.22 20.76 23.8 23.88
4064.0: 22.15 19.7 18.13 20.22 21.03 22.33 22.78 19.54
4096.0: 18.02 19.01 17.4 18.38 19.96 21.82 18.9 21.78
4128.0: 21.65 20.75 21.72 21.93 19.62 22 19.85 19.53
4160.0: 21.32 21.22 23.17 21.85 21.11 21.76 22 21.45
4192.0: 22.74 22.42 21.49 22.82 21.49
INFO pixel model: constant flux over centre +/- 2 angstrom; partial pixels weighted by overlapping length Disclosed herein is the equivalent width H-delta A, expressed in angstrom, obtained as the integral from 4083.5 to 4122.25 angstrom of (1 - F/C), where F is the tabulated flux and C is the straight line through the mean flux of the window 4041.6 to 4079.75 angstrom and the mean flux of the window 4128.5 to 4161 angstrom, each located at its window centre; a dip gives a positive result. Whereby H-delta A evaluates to 2.9 angstrom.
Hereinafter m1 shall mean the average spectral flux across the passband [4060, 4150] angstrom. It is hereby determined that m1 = 20.5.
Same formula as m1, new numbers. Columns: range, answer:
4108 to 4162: 20.7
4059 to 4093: 21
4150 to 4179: 21.2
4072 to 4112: 19.8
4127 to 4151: 21.2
